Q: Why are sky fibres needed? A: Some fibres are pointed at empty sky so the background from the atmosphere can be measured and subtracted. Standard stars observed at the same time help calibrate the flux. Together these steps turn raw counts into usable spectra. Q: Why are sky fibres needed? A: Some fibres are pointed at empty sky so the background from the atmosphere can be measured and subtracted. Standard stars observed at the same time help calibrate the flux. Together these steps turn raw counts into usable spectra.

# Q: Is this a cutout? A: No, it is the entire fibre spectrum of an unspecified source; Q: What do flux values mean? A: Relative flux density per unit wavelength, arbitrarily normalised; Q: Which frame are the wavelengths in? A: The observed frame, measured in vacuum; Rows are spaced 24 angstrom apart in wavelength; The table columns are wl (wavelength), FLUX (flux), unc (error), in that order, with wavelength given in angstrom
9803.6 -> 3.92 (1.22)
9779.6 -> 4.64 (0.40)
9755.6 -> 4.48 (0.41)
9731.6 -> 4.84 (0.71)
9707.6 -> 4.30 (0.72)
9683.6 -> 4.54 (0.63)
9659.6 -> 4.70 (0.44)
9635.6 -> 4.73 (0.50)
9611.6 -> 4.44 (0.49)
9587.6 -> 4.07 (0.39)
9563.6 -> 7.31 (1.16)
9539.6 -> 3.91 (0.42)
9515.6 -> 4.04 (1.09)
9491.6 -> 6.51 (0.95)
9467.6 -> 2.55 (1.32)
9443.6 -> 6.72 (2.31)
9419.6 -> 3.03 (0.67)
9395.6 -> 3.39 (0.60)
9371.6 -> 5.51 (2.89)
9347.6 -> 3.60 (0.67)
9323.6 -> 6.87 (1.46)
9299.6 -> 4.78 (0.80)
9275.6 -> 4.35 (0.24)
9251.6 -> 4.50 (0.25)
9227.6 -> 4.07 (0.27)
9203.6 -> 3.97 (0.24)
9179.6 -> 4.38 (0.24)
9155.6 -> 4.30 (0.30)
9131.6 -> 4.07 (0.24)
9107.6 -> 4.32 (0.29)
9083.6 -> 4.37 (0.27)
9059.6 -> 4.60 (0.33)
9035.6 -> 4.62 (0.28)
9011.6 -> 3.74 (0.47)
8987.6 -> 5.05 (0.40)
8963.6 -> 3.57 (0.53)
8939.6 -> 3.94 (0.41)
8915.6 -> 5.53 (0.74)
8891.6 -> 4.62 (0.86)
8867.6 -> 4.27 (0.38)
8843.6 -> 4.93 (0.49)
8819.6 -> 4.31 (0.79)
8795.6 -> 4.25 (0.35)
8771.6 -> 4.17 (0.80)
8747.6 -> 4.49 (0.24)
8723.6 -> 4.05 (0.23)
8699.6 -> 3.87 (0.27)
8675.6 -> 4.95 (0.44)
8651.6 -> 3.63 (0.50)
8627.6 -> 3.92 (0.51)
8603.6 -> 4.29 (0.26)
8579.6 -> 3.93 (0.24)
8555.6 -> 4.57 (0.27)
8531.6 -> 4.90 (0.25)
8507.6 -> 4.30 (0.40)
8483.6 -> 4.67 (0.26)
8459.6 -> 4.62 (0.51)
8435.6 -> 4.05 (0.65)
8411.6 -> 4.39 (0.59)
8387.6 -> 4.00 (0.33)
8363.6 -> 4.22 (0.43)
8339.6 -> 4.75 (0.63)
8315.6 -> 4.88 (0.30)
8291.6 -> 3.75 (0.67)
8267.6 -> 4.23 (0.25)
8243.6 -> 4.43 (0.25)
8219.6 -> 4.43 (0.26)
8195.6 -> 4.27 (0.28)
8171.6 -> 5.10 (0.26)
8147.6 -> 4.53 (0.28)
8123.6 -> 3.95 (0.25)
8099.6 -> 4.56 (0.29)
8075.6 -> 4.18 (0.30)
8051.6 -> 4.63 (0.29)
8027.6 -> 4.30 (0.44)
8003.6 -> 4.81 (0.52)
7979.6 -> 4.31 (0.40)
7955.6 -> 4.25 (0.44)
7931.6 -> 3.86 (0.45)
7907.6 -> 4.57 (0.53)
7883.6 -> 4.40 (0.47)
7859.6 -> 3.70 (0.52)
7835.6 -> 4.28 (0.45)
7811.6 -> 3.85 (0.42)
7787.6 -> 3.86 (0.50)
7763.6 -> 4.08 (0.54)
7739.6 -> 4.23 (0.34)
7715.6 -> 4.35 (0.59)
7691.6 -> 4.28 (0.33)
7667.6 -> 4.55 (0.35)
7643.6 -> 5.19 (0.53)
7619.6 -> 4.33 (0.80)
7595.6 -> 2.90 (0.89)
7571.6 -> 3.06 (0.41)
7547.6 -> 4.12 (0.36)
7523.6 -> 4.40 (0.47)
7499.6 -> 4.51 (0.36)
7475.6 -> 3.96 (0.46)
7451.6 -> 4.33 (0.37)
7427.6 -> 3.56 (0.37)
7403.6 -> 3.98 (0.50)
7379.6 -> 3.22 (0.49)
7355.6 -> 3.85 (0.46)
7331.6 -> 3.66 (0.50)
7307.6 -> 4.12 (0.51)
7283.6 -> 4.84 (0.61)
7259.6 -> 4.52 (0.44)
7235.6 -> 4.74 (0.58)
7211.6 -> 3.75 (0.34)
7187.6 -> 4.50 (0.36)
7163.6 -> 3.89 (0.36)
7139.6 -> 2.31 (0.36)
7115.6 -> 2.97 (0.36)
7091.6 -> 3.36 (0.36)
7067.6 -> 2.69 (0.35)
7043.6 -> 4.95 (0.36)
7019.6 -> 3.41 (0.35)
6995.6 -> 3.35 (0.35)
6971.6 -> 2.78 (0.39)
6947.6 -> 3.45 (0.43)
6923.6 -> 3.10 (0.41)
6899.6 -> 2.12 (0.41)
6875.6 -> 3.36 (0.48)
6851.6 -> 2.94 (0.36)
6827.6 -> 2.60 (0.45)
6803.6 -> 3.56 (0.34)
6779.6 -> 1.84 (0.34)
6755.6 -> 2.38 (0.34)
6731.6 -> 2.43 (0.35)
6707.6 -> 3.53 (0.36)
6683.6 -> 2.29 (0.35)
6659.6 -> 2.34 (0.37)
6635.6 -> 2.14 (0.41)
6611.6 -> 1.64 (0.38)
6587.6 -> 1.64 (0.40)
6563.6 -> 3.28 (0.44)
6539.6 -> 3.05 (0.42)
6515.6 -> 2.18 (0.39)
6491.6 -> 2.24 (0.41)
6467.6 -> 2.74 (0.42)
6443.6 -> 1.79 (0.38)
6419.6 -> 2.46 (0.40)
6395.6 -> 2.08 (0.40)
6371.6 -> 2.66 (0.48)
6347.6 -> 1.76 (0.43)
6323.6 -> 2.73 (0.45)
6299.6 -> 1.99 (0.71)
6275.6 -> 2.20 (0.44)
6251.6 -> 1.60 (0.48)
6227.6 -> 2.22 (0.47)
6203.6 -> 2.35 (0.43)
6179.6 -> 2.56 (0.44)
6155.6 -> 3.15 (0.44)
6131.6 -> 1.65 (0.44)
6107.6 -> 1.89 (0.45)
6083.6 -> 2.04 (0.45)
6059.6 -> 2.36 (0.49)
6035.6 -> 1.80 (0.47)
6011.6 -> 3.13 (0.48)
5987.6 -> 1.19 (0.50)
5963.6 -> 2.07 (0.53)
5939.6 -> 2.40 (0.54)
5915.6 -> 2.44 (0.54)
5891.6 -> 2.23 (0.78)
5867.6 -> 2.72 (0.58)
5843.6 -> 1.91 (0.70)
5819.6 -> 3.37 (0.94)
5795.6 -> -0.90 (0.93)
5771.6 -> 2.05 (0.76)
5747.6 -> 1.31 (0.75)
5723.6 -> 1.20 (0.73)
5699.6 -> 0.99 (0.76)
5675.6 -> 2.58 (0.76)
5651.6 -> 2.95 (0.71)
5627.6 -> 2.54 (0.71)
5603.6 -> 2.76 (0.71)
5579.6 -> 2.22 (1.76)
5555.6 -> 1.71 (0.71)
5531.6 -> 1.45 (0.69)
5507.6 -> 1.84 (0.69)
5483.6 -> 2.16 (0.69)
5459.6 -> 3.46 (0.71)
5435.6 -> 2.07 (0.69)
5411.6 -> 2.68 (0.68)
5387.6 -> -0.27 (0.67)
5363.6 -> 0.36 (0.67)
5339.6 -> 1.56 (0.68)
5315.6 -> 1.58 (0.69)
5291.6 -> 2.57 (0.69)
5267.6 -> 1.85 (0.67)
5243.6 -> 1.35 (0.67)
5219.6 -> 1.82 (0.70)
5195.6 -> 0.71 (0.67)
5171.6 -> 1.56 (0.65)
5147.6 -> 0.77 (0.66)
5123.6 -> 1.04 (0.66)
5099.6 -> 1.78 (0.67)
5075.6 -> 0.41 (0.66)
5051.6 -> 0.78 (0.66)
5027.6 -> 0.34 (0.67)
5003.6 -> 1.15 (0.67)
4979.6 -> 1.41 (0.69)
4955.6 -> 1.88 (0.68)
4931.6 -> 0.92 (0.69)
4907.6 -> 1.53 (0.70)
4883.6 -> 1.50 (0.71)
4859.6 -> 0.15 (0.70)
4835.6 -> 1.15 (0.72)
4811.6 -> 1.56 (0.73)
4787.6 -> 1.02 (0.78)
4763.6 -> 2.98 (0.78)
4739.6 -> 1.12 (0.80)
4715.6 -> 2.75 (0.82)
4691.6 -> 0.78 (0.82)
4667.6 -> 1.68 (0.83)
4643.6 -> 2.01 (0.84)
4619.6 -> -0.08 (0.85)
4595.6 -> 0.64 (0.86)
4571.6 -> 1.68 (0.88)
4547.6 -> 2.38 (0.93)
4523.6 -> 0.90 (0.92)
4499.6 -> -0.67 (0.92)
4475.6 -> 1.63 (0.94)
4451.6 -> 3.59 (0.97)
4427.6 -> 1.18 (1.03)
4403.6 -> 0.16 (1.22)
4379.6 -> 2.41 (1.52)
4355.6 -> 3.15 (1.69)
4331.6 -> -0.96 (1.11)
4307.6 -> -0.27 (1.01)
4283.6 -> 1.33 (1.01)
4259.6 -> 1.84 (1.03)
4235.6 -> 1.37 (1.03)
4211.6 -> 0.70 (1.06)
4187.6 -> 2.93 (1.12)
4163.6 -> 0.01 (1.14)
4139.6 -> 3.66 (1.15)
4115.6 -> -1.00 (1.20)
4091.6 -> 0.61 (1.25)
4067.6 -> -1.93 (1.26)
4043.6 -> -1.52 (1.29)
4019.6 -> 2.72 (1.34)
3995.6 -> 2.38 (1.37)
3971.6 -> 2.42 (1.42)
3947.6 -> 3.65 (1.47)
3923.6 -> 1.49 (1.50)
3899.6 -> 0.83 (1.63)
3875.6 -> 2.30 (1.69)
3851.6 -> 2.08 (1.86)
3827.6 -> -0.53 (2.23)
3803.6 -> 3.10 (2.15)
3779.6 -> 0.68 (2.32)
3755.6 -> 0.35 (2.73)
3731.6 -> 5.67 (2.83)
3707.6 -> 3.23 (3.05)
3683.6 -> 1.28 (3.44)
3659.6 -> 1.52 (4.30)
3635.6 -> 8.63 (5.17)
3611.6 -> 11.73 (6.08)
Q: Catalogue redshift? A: 0.80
